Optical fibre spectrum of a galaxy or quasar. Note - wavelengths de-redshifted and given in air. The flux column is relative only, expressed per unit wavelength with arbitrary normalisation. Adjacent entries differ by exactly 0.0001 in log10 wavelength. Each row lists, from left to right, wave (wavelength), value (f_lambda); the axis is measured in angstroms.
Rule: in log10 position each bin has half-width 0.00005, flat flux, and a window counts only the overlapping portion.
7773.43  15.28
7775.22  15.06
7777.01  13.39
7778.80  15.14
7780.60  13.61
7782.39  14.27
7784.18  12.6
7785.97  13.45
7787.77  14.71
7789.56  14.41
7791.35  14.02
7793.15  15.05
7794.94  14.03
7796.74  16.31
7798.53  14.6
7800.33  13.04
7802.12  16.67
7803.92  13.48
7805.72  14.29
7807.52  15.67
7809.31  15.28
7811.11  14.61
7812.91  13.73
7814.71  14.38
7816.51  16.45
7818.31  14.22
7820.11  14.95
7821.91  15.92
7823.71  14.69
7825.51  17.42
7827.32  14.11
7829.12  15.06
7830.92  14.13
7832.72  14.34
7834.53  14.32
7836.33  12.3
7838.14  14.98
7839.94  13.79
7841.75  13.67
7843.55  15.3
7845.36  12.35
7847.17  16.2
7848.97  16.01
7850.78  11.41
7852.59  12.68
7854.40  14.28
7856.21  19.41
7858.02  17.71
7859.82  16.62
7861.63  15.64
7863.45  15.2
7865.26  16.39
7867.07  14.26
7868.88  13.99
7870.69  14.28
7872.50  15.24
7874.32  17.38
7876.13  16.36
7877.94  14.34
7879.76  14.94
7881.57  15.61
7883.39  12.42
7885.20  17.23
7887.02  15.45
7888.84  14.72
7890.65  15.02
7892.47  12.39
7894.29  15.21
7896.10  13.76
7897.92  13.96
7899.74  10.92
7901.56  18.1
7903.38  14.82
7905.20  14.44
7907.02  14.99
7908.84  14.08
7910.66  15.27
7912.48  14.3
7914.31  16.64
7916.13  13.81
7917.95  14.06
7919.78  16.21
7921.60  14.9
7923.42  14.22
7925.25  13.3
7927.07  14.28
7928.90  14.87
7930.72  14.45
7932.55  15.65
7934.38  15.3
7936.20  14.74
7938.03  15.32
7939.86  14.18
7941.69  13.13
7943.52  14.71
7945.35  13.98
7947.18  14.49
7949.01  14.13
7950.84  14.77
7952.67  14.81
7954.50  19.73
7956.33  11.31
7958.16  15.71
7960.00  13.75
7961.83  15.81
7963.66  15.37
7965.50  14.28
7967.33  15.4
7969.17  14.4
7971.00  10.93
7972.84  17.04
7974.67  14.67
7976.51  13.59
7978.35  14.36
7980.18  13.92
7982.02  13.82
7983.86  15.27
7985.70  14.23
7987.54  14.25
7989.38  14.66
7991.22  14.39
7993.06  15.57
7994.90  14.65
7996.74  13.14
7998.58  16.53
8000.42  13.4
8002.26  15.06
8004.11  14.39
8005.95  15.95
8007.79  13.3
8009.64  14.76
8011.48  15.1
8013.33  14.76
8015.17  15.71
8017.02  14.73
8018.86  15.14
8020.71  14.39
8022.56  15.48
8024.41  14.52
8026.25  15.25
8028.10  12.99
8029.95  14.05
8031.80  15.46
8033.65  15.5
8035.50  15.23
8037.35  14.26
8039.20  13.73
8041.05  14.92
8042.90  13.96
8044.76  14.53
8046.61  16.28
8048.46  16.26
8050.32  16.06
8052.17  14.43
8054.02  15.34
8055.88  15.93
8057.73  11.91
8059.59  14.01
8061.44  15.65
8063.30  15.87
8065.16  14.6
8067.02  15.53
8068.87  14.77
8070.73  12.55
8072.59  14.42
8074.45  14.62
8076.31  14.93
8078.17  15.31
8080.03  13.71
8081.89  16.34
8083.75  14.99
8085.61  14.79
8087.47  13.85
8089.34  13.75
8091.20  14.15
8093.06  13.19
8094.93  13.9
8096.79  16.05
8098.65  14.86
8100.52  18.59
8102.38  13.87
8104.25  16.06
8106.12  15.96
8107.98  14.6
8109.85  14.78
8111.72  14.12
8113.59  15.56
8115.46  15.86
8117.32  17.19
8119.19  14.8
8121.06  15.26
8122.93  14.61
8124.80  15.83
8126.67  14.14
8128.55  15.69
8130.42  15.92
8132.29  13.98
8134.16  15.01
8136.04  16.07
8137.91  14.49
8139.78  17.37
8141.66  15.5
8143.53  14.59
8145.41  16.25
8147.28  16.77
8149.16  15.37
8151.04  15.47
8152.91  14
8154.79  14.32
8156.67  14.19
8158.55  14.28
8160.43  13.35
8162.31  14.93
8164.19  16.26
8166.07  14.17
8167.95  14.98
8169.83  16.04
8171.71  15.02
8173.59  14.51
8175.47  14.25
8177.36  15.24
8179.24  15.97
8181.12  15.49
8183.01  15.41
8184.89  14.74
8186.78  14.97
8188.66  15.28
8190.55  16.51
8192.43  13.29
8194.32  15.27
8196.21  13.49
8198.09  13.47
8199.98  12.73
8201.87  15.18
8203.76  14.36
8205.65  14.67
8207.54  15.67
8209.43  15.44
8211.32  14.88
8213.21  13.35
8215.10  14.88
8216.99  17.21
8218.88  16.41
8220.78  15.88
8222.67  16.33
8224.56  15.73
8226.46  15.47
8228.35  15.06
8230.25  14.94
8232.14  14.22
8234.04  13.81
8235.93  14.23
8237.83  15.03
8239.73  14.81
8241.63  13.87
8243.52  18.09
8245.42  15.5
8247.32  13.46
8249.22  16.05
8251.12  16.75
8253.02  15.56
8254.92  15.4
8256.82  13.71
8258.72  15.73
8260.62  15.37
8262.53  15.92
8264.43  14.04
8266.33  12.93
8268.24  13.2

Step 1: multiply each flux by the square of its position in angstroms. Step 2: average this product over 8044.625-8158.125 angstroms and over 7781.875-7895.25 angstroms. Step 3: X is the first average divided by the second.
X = 1.09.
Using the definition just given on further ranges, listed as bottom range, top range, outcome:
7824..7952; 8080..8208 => 1.08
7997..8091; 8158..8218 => 1.04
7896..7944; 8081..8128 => 1.08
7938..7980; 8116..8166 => 1.09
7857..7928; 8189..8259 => 1.09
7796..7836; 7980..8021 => 1.04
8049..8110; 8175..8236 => 1.04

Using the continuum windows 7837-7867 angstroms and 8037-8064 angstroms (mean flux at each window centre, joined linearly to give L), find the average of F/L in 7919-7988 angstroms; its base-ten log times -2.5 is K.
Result 0.03 mag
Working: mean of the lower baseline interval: 15.1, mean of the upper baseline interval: 14.9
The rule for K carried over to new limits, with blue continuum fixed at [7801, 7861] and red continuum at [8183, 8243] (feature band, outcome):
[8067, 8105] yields 0.01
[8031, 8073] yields 0.00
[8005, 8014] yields 0.01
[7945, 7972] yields 0.02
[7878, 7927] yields 0.02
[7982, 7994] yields 0.02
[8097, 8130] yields -0.04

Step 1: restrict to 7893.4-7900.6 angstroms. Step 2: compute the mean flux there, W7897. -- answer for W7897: 13.5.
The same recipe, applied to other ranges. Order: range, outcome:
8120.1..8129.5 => 15.1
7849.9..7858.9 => 15.1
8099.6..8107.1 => 16.1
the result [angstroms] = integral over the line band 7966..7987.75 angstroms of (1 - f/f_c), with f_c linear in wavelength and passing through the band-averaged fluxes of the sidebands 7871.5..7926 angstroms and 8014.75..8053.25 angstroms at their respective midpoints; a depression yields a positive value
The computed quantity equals 0.8 angstroms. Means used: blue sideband 14.8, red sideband 14.9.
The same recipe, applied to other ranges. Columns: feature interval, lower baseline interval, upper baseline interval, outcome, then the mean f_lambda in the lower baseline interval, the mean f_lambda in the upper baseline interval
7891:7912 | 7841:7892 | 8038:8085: 0.97 angstroms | 15.1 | 14.8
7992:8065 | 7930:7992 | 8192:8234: -0.69 angstroms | 14.6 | 14.9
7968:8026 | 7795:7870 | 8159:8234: 1.25 angstroms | 14.9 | 15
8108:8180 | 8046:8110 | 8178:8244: -0.92 angstroms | 14.9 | 15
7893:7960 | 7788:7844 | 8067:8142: 0.74 angstroms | 14.7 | 15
